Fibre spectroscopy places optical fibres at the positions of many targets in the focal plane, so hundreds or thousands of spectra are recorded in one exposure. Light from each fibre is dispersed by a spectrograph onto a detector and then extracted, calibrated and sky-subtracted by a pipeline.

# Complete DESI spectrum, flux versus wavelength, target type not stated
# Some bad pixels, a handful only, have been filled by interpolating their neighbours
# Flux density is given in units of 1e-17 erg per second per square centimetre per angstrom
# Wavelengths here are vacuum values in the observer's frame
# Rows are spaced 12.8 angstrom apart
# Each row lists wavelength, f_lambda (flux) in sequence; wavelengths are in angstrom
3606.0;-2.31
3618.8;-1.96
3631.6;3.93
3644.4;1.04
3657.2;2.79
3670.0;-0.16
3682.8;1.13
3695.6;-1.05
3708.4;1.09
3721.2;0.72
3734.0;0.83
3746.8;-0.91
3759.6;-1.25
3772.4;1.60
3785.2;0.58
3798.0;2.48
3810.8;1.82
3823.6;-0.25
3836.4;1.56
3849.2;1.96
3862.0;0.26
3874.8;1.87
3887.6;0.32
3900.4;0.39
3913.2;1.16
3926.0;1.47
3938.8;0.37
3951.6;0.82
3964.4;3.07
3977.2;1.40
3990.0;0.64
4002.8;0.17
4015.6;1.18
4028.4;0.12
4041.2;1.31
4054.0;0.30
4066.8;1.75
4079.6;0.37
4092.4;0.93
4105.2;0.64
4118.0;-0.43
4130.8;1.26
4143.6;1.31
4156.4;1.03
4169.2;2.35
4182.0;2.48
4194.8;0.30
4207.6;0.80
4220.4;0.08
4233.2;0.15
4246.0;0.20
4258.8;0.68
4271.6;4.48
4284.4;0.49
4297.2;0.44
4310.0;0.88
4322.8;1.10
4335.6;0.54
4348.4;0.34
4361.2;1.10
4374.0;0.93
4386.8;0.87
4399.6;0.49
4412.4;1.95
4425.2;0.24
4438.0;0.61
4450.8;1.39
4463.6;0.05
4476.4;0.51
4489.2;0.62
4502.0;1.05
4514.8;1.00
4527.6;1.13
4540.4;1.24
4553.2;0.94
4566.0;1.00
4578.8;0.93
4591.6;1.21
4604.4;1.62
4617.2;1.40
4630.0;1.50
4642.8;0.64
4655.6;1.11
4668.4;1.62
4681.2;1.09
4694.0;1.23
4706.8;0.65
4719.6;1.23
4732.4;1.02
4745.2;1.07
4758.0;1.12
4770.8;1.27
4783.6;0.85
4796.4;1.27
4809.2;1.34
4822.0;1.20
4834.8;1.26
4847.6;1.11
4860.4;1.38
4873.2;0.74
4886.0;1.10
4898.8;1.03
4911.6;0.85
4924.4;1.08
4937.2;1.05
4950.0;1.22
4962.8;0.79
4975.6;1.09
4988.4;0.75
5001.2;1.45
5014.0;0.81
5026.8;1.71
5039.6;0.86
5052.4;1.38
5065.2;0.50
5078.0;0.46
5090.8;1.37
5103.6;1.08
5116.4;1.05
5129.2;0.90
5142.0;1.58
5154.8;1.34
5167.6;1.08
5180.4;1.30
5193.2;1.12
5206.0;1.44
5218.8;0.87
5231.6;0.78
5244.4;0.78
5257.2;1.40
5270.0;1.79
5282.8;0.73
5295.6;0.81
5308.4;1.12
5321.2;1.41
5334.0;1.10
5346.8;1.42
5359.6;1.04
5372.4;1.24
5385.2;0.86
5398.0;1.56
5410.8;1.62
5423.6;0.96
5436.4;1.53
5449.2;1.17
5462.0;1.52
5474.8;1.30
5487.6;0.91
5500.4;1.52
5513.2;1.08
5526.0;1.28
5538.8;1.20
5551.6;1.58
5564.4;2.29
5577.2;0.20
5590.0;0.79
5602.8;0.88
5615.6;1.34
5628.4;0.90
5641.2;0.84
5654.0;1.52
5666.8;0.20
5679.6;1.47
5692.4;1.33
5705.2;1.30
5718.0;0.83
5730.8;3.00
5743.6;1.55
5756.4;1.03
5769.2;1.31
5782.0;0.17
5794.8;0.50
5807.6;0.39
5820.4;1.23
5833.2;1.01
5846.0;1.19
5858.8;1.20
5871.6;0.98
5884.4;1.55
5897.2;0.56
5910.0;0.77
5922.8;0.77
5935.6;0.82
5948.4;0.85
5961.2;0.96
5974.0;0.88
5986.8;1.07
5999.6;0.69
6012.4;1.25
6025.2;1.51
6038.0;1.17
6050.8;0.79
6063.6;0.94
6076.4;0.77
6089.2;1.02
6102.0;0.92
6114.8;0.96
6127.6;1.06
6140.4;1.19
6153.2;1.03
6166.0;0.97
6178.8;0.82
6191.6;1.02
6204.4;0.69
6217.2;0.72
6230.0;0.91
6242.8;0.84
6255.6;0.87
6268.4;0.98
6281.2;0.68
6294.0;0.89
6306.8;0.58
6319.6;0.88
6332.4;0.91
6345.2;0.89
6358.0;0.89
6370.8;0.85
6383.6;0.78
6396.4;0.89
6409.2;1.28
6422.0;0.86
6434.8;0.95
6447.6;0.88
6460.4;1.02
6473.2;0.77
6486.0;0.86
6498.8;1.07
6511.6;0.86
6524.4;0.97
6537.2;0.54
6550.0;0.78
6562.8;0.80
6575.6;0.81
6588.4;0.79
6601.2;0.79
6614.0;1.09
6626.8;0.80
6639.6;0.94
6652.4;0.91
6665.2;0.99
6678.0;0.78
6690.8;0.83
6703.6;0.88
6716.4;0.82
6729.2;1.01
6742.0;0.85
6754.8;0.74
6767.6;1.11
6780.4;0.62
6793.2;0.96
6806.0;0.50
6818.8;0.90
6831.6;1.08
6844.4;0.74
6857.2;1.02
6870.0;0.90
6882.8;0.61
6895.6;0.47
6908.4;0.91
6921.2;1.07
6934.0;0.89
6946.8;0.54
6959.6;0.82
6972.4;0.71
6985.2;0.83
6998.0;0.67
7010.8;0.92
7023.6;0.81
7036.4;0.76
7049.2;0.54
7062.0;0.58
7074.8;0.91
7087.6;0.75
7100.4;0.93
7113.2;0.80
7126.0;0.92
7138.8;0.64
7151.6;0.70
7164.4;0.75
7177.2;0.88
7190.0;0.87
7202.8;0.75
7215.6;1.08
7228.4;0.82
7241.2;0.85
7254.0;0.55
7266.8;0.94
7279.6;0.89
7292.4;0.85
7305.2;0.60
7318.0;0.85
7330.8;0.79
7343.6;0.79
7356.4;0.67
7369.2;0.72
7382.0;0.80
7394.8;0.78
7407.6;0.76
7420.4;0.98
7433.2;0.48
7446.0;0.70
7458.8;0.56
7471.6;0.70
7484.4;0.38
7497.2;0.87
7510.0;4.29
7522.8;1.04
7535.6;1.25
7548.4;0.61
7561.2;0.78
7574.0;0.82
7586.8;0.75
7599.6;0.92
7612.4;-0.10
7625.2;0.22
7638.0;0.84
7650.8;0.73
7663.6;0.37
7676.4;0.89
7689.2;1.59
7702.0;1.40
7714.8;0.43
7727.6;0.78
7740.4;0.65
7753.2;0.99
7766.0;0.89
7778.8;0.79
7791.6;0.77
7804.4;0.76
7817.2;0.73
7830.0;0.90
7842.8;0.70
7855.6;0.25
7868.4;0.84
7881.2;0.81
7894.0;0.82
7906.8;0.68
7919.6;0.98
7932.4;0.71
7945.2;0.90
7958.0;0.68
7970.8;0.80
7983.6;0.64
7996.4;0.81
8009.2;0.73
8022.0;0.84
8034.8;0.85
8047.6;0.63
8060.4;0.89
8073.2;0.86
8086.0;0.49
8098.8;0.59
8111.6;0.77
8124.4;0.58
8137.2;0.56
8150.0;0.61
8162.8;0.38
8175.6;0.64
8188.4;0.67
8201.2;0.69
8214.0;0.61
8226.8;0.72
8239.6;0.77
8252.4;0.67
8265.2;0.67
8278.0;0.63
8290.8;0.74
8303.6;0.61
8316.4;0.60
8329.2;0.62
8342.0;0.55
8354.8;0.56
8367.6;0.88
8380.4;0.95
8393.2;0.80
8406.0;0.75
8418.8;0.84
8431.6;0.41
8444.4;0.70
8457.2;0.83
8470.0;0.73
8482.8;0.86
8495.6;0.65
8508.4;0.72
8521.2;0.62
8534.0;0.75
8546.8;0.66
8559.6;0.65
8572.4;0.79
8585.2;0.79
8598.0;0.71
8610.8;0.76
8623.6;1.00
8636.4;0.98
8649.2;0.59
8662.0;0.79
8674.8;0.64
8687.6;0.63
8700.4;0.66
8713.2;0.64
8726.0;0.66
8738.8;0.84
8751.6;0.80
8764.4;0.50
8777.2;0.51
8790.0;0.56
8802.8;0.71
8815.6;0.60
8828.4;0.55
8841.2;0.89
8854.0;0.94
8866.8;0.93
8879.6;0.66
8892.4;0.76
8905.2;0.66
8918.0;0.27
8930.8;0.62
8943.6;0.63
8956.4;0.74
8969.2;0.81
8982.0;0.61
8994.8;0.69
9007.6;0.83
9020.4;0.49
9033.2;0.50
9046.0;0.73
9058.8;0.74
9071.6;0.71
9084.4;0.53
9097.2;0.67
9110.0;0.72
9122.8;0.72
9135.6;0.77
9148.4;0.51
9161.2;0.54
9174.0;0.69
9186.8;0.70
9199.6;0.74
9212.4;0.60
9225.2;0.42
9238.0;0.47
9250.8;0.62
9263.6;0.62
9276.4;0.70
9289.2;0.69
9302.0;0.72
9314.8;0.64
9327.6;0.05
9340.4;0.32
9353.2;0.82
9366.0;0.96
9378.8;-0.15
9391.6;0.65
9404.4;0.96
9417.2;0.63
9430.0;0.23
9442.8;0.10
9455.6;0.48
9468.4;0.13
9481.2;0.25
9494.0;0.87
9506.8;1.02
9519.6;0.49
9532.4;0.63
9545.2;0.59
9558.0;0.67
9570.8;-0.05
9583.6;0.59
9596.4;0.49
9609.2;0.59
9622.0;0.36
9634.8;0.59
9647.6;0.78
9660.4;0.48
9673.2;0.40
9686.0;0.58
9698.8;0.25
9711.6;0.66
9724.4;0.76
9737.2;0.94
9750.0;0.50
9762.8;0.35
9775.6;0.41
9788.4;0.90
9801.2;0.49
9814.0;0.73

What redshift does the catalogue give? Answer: 0.145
